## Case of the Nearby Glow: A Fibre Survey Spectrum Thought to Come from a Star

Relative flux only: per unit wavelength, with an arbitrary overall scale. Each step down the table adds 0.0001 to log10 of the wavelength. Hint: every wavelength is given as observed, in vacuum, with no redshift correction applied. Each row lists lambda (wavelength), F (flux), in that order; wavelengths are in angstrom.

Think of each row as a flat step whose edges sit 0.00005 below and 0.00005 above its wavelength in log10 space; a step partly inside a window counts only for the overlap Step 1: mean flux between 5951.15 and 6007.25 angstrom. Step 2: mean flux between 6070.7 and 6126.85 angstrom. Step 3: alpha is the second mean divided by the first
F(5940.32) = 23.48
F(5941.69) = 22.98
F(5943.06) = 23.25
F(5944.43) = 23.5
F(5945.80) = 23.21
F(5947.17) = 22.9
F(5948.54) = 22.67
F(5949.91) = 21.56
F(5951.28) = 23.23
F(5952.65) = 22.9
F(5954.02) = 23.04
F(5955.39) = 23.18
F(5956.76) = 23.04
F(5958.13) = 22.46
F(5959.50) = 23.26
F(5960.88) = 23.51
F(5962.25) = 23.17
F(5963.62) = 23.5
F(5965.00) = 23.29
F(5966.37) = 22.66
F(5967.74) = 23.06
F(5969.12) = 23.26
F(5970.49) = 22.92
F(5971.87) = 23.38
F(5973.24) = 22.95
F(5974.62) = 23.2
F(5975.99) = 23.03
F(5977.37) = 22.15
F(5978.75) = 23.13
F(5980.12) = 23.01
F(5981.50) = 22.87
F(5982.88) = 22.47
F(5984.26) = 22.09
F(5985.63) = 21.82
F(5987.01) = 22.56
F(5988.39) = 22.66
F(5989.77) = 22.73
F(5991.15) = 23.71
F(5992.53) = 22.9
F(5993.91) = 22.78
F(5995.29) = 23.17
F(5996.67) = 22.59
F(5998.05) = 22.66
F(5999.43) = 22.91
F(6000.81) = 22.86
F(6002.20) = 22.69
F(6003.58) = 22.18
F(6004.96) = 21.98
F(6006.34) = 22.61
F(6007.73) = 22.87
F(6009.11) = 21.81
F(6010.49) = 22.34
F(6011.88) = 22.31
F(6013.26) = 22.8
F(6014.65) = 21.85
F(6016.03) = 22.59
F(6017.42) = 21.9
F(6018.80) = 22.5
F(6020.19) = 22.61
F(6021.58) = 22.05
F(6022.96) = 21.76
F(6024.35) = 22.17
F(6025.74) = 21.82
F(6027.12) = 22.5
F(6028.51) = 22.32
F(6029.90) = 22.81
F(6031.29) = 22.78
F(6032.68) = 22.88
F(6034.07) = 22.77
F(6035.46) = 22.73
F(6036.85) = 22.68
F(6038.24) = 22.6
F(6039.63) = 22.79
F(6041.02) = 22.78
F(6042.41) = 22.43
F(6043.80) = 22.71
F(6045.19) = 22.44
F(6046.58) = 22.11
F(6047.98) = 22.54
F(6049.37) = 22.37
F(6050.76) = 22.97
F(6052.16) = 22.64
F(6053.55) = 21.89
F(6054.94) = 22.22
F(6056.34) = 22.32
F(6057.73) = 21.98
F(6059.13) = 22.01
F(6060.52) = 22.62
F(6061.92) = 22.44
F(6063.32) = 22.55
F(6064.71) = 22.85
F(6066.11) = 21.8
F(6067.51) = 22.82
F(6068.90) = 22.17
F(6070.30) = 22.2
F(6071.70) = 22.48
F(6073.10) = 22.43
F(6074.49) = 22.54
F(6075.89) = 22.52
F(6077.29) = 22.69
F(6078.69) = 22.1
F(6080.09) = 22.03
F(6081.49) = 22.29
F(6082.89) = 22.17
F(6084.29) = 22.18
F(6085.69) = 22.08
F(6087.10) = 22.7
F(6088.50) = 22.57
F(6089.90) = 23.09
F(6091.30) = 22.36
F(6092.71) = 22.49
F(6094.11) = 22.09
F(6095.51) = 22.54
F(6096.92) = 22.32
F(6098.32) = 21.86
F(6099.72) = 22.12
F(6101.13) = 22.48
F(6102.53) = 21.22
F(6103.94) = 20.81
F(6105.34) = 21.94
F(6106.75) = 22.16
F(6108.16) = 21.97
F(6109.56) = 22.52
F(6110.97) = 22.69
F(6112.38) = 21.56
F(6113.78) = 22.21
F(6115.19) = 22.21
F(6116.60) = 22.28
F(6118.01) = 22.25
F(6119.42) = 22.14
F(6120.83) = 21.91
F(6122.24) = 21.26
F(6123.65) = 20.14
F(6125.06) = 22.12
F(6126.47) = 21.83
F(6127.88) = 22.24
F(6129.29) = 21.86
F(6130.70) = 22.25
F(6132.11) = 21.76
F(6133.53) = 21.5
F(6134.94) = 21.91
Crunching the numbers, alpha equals 0.97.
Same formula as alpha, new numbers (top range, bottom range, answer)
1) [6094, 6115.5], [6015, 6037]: 0.98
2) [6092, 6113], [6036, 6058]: 0.98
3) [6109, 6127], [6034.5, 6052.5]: 0.97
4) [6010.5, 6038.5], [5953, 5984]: 0.97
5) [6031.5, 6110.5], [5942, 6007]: 0.98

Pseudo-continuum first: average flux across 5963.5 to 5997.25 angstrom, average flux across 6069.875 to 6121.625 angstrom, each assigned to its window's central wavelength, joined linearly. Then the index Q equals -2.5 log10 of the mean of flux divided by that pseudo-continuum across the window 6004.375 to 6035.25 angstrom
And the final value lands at 0.013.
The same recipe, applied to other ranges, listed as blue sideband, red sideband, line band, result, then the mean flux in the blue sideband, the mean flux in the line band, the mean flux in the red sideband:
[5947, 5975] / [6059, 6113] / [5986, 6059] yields 0.01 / 23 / 22.5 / 22.3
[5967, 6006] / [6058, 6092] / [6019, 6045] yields 0.00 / 22.8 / 22.5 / 22.4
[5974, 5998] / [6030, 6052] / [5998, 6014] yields 0.01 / 22.8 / 22.5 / 22.6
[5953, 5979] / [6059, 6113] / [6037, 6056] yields 0.00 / 23.1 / 22.5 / 22.3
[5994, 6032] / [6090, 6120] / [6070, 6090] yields -0.01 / 22.4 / 22.4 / 22.1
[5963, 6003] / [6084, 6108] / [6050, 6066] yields 0.00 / 22.9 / 22.4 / 22.2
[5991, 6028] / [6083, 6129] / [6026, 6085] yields -0.01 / 22.5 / 22.5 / 22.1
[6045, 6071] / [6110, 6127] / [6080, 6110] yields -0.01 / 22.4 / 22.2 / 21.9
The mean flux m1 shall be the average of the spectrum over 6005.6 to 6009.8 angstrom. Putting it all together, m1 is 22.4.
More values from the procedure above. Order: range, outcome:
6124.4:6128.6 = 22.1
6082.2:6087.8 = 22.3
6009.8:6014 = 22.5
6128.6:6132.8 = 22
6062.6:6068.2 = 22.5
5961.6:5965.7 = 23.3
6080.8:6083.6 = 22.2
